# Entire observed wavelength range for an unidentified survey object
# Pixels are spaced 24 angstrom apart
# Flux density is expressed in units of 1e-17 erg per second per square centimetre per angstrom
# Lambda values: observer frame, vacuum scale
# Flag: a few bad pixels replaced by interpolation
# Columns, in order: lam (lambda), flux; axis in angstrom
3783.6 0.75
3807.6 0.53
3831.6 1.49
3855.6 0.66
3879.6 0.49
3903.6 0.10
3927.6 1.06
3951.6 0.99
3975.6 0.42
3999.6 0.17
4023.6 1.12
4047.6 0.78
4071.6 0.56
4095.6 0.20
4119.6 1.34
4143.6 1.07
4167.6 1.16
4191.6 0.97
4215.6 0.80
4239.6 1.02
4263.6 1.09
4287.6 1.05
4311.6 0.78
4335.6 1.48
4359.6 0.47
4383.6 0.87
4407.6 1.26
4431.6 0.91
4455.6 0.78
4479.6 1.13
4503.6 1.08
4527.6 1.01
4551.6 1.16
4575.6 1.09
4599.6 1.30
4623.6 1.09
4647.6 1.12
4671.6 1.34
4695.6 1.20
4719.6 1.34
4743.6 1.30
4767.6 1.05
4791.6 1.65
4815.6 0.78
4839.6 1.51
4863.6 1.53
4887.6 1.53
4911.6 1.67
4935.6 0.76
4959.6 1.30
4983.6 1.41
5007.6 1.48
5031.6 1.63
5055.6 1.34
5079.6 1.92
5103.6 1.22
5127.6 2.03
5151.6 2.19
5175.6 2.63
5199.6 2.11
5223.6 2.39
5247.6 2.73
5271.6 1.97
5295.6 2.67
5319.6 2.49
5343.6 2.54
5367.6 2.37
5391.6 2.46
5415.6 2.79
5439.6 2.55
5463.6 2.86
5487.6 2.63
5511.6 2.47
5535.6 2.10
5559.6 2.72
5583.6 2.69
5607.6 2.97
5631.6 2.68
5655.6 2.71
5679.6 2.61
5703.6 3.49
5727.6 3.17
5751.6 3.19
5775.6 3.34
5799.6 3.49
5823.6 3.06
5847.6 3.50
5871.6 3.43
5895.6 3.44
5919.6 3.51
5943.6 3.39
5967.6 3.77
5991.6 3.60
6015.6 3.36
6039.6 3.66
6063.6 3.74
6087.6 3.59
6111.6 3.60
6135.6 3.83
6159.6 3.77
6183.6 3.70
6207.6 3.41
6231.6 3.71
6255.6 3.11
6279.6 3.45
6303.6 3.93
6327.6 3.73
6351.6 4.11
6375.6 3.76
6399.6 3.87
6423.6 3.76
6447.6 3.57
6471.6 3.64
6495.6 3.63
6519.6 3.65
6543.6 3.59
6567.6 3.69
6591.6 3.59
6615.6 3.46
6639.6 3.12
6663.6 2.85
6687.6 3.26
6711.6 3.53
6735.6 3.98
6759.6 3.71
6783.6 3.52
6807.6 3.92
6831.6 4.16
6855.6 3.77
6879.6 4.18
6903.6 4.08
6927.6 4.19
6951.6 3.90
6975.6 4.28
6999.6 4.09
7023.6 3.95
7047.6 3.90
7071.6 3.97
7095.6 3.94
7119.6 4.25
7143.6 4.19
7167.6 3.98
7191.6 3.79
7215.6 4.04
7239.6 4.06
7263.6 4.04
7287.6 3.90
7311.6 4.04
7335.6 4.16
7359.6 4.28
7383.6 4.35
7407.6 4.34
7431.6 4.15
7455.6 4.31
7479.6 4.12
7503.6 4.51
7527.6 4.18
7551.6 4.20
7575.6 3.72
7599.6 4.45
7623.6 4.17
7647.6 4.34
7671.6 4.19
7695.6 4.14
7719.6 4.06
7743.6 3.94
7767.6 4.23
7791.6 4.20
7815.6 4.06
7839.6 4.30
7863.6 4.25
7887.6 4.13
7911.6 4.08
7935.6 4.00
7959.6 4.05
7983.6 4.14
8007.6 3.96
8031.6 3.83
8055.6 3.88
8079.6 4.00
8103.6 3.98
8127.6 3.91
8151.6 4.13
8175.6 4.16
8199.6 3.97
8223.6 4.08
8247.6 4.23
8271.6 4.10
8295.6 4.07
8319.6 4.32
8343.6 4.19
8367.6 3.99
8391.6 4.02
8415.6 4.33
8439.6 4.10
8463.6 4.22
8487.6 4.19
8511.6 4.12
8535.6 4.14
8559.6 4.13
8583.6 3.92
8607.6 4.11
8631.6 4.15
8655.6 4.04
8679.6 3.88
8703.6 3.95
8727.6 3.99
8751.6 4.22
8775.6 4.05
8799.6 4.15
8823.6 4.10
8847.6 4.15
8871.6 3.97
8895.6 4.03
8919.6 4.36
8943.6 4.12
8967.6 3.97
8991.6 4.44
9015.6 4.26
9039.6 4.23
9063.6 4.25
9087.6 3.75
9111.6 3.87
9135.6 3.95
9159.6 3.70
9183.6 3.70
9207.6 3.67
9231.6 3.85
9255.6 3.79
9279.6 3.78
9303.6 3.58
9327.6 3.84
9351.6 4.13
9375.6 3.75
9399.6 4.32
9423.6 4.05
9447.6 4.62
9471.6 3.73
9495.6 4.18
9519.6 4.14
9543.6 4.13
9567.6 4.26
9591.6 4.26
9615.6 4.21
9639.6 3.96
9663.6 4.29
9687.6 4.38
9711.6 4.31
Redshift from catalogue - 0.29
